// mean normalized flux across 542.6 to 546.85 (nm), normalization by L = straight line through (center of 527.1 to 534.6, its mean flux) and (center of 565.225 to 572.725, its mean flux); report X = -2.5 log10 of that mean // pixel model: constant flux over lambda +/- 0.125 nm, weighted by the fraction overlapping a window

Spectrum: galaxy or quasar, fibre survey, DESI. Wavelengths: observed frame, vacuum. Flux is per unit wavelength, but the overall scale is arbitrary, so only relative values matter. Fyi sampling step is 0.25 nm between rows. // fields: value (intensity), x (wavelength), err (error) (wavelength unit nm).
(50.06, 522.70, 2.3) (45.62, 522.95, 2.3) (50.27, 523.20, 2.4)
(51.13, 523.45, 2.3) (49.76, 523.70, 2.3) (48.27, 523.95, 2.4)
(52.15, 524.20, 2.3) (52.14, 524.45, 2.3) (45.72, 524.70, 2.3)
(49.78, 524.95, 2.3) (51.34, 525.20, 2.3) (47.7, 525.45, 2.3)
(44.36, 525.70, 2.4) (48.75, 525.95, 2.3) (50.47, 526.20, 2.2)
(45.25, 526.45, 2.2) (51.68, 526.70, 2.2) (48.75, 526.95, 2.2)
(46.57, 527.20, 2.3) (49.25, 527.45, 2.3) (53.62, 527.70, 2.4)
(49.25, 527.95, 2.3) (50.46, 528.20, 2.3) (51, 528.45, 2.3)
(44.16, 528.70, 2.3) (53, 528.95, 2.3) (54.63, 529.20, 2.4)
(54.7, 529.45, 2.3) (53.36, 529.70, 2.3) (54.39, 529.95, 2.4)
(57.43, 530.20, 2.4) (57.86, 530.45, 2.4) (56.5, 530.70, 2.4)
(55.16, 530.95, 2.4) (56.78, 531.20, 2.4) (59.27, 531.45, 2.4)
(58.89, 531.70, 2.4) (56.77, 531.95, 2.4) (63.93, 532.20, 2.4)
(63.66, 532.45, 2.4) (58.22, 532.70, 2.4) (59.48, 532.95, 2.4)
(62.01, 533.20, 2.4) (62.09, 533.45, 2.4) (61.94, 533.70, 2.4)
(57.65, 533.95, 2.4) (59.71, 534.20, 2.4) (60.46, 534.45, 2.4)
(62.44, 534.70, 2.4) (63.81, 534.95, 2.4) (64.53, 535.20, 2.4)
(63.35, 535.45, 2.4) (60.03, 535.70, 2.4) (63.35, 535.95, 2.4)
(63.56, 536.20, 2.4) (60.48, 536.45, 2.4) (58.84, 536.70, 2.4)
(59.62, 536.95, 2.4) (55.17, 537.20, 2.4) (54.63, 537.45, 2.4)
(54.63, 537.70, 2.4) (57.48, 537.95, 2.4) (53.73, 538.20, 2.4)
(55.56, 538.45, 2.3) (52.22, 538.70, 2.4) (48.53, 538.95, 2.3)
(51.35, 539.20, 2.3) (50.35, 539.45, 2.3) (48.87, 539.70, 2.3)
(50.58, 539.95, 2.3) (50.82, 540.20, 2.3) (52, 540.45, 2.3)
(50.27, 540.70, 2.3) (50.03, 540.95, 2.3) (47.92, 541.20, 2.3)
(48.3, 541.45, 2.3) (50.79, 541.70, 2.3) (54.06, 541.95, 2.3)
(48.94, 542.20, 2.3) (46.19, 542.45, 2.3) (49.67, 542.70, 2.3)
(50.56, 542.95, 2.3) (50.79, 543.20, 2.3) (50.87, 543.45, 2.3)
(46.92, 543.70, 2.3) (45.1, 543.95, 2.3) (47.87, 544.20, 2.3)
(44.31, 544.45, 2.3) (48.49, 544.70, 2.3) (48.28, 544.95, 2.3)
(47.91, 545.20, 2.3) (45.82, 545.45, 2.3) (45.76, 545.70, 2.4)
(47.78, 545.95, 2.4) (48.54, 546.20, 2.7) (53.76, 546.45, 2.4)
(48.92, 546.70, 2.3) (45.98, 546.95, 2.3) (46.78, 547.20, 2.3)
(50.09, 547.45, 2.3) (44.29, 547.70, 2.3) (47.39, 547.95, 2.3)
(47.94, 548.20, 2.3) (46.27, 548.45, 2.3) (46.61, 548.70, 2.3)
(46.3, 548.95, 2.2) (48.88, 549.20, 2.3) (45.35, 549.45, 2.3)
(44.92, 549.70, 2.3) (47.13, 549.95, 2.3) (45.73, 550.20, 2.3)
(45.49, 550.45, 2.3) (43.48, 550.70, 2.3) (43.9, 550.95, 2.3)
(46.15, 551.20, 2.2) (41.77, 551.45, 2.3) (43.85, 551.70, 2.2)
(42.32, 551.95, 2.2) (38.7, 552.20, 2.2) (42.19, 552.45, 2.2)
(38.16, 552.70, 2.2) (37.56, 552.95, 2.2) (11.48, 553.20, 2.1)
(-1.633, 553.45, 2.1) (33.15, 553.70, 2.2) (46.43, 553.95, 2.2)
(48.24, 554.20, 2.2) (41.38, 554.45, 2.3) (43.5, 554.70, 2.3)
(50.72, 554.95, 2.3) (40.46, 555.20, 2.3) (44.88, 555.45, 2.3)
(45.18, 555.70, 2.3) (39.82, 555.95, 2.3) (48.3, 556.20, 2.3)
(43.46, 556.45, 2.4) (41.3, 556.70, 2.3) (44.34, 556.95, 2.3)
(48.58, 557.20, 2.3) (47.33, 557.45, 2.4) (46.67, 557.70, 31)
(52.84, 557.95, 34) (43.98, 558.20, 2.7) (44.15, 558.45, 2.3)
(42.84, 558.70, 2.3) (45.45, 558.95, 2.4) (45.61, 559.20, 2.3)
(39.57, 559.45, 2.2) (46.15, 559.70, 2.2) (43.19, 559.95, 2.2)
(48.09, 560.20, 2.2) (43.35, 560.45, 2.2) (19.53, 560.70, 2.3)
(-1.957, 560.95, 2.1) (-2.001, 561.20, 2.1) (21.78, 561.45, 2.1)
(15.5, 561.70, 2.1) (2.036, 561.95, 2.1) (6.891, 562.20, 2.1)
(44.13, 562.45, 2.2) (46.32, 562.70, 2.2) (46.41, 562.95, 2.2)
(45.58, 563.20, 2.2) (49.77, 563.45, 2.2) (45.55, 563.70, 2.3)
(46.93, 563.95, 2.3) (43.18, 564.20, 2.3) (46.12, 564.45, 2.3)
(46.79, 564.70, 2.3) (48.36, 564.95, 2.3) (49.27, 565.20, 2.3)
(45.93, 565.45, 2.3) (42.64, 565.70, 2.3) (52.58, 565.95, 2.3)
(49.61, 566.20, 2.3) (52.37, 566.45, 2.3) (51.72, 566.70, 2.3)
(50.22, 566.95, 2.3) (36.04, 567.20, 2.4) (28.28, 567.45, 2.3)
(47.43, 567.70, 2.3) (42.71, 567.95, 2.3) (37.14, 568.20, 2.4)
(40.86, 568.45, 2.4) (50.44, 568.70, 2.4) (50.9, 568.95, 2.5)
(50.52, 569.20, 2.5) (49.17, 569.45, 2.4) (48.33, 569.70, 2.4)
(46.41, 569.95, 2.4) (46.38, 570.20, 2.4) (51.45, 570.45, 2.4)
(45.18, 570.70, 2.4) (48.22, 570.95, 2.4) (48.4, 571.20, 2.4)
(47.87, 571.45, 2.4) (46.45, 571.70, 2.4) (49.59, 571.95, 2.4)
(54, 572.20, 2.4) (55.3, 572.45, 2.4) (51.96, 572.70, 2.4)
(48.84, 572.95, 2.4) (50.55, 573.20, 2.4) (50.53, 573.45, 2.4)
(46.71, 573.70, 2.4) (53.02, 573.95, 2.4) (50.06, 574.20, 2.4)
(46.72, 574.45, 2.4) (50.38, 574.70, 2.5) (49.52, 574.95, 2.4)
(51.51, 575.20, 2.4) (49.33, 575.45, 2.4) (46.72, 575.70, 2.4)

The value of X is 0.10 mag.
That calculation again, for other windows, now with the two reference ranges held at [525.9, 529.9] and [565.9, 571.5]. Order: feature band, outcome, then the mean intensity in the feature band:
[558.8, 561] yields 0.241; 37.9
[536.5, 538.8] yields -0.133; 56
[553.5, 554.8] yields 0.196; 40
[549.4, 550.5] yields 0.059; 45.8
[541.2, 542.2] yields -0.028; 50.4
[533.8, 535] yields -0.214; 60.7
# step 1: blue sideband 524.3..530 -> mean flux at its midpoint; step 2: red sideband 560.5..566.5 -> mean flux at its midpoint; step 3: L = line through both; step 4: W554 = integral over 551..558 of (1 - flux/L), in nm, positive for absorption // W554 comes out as -0.29 nm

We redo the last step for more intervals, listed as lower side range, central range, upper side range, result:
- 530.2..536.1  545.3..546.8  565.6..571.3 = 0.18 nm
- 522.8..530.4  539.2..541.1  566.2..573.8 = -0.04 nm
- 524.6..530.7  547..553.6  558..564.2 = -0.24 nm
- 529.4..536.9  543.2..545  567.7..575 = 0.28 nm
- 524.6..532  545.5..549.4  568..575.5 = 0.22 nm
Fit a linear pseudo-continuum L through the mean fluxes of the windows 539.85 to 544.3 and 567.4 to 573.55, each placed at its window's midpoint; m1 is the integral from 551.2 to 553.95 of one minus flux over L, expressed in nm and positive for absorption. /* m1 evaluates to 0.84 nm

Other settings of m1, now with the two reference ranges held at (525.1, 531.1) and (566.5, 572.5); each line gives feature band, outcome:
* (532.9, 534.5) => -0.312 nm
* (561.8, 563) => 0.498 nm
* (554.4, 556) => 0.143 nm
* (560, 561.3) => 0.671 nm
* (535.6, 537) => -0.298 nm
